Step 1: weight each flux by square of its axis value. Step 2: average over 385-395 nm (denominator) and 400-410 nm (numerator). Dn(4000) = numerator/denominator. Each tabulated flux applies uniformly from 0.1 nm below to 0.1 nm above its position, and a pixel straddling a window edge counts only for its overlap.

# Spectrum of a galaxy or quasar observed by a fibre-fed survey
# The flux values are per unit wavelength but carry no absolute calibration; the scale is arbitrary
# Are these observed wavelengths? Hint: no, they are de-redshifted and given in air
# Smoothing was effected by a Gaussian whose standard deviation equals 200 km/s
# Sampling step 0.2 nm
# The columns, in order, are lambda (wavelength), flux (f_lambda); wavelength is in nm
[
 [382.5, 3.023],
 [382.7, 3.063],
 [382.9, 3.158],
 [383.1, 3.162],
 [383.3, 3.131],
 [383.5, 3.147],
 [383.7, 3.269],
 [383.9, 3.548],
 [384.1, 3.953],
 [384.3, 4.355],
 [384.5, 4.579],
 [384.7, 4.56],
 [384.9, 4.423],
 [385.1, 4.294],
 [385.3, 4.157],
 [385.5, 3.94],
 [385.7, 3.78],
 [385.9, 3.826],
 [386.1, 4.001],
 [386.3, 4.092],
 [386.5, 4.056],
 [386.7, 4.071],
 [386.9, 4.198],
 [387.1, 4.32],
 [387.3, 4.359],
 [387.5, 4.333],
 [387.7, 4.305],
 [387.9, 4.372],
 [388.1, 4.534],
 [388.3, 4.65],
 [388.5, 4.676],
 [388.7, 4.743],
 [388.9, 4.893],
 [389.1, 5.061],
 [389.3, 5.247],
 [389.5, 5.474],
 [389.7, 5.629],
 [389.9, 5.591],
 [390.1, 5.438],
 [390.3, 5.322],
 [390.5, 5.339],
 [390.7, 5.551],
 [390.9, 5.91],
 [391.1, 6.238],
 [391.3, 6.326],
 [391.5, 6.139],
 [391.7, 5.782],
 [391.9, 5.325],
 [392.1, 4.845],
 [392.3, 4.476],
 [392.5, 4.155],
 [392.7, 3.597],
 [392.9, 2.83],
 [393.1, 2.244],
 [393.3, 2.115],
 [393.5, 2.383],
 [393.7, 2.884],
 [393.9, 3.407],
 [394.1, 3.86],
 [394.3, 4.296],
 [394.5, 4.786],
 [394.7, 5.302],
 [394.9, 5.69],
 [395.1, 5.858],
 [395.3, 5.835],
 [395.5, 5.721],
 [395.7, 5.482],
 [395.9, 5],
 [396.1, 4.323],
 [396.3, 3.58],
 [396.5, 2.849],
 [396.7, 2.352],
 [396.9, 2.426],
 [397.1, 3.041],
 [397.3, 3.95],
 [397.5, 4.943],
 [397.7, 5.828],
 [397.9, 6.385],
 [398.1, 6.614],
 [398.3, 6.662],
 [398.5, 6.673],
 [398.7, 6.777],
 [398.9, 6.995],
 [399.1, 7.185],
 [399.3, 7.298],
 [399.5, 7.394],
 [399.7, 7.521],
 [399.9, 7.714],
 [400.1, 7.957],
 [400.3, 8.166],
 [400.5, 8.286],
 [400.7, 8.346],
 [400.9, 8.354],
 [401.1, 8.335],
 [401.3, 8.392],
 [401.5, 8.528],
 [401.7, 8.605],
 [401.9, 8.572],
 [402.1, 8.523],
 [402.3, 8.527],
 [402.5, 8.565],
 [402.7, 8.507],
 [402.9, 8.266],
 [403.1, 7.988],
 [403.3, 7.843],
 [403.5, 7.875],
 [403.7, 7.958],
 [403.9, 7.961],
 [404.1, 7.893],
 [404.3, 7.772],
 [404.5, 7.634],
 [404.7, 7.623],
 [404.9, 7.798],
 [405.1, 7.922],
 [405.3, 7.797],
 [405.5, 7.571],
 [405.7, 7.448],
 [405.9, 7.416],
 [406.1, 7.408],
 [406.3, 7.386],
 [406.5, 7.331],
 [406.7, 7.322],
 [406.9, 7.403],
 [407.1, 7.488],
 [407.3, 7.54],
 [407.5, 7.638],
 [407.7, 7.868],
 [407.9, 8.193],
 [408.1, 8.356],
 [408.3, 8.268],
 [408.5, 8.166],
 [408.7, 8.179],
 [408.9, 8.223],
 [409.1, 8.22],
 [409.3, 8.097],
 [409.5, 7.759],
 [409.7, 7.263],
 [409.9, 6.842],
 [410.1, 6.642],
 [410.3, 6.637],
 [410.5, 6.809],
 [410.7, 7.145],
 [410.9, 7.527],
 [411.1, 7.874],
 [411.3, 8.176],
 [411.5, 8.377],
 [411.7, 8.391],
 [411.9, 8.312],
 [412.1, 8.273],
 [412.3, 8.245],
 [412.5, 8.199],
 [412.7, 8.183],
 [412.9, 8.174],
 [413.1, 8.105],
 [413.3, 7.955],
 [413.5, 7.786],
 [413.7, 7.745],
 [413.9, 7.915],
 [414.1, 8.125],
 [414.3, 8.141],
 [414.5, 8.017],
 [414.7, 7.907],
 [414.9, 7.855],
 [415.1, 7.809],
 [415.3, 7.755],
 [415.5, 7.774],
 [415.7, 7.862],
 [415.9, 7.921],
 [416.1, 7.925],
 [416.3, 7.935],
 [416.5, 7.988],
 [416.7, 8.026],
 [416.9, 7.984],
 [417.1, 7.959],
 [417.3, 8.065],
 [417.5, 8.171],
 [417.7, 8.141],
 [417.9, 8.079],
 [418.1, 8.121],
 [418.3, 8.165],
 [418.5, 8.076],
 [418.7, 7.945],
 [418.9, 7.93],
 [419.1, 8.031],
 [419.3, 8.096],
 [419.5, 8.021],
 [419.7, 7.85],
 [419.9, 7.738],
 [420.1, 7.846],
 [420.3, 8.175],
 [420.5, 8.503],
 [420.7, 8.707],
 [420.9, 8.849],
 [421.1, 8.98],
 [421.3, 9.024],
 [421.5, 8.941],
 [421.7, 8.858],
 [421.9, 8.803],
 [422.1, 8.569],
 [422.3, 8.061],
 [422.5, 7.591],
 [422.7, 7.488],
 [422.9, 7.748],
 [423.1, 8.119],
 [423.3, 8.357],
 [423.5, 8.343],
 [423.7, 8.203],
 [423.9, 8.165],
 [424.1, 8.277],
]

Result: 1.9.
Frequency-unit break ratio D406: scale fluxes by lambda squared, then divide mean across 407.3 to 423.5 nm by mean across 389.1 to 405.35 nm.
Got 1.43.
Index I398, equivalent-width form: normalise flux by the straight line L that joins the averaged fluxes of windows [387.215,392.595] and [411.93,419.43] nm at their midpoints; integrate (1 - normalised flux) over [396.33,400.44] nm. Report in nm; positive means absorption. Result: 0.14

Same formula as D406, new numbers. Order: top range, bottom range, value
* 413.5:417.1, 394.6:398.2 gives 1.84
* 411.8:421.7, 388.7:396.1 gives 1.90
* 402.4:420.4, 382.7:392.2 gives 1.93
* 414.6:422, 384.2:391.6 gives 1.98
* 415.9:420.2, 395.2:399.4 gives 1.69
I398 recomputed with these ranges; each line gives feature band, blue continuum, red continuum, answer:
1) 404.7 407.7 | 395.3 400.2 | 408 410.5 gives -0.18 nm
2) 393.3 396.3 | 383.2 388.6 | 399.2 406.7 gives 0.80 nm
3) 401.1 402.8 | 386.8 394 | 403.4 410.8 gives -0.46 nm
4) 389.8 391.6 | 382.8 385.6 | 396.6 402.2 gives -0.22 nm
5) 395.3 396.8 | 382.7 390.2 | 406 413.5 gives 0.37 nm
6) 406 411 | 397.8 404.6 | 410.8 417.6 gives 0.22 nm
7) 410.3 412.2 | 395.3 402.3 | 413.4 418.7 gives -0.07 nm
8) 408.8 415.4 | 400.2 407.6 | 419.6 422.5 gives 0.29 nm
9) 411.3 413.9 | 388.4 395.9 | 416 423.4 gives -0.29 nm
